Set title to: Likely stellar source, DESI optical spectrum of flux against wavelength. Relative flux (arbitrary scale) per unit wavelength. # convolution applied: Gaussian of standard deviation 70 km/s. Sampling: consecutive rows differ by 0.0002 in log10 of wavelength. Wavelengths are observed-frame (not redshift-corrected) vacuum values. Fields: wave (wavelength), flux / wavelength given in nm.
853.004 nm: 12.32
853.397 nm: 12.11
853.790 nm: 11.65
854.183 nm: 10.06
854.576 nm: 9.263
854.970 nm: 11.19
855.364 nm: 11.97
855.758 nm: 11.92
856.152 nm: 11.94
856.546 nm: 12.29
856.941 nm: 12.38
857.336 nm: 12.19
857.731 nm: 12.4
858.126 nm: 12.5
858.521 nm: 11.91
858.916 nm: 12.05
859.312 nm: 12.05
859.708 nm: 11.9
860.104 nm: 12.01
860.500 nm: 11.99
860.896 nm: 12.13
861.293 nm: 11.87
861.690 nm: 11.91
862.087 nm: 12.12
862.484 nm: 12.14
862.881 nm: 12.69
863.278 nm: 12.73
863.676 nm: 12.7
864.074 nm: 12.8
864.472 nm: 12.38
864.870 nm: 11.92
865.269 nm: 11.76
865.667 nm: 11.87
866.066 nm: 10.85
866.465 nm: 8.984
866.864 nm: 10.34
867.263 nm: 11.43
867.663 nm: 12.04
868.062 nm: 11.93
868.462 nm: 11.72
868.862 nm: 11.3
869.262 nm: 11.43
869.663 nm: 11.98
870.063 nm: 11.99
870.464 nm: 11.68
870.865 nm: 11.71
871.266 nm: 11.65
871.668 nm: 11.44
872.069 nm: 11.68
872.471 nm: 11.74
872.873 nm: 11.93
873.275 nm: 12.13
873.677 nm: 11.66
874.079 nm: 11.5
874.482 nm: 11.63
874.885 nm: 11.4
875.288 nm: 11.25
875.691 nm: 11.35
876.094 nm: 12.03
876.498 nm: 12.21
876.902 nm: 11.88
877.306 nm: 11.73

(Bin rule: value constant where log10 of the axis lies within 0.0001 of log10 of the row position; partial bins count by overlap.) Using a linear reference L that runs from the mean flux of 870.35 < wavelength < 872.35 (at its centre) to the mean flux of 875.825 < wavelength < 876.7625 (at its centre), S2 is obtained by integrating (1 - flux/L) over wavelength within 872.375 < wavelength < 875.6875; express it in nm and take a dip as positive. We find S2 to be 0.06 nm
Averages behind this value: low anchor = 11.6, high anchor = 12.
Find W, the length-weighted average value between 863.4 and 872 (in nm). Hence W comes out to 11.6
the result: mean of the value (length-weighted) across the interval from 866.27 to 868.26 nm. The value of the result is 11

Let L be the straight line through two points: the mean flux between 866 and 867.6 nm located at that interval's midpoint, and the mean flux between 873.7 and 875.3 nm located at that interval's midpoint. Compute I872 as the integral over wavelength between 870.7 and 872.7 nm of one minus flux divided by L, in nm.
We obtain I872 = -0.09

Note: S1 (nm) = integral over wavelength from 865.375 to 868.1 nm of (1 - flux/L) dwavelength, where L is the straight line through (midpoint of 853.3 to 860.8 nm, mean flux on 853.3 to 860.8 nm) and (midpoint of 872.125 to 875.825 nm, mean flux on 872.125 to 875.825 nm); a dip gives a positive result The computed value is 0.15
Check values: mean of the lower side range 11.8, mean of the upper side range 11.6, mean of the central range 11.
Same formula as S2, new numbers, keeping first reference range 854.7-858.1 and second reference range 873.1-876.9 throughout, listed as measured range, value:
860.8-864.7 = -0.150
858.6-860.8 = -0.011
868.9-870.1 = 0.008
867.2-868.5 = -0.002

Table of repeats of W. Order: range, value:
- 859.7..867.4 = 11.8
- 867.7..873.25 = 11.7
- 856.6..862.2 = 12.1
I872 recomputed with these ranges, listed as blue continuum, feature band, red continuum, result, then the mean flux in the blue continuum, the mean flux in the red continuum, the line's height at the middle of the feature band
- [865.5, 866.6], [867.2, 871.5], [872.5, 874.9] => -0.24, 10.6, 11.7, 11.1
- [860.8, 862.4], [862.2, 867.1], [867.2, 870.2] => 0.05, 12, 11.7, 11.9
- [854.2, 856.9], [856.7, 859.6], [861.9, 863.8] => -0.11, 11.4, 12.5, 11.8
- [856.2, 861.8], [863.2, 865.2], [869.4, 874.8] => -0.08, 12.1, 11.7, 12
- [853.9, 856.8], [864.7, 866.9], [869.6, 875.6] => 0.10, 11.3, 11.7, 11.5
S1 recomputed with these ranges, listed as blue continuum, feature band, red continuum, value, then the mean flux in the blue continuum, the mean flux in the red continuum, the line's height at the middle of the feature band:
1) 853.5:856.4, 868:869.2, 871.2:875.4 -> -0.01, 11.2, 11.6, 11.5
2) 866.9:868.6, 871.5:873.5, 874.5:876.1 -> -0.05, 11.6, 11.5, 11.5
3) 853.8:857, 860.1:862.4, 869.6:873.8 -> -0.10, 11.4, 11.8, 11.5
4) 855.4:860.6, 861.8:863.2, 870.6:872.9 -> -0.04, 12.1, 11.7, 12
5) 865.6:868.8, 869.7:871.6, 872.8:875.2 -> -0.06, 11.1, 11.7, 11.4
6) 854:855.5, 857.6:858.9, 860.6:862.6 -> -0.11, 10.6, 12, 11.3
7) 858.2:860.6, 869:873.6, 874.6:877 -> 0.01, 12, 11.7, 11.8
